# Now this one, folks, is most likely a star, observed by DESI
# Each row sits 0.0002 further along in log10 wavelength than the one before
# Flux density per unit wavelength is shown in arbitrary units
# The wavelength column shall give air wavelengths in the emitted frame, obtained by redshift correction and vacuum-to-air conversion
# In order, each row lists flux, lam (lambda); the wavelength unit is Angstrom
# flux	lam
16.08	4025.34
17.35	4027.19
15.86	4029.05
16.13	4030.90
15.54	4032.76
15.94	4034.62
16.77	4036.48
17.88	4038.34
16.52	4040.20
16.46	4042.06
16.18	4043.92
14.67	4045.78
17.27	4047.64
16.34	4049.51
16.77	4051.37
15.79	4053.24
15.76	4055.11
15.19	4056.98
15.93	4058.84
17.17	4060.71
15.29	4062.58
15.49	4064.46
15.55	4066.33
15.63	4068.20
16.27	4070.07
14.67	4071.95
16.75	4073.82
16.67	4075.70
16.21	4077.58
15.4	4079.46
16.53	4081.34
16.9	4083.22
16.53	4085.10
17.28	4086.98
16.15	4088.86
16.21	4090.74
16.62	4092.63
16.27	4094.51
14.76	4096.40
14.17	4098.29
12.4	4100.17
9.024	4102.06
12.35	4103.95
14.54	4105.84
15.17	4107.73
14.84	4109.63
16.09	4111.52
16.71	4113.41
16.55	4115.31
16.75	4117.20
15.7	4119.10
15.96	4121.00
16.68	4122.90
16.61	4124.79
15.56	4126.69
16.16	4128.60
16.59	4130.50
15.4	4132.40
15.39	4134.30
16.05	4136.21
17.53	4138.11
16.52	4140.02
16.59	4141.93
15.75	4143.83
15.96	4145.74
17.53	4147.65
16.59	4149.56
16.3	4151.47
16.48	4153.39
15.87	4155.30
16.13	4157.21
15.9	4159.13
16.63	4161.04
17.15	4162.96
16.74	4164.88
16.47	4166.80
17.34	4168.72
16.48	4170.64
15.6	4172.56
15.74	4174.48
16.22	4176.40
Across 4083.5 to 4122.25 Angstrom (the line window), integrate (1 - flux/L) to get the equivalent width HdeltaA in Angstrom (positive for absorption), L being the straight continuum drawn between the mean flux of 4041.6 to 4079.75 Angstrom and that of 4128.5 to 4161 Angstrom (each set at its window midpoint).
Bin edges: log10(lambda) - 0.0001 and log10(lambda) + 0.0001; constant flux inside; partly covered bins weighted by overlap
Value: 2.1 Angstrom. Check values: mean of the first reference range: 16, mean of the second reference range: 16.3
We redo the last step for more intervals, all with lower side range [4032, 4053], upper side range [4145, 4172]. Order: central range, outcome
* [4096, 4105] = 2.20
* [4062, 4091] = 0.57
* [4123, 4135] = 0.35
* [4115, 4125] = 0.08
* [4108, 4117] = 0.24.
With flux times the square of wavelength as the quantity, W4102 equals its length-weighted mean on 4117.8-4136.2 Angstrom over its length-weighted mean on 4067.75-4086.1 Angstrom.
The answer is 1.01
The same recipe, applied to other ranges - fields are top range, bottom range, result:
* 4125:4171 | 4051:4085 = 1.06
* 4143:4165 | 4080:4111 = 1.13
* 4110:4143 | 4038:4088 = 1.04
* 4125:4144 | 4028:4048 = 1.04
